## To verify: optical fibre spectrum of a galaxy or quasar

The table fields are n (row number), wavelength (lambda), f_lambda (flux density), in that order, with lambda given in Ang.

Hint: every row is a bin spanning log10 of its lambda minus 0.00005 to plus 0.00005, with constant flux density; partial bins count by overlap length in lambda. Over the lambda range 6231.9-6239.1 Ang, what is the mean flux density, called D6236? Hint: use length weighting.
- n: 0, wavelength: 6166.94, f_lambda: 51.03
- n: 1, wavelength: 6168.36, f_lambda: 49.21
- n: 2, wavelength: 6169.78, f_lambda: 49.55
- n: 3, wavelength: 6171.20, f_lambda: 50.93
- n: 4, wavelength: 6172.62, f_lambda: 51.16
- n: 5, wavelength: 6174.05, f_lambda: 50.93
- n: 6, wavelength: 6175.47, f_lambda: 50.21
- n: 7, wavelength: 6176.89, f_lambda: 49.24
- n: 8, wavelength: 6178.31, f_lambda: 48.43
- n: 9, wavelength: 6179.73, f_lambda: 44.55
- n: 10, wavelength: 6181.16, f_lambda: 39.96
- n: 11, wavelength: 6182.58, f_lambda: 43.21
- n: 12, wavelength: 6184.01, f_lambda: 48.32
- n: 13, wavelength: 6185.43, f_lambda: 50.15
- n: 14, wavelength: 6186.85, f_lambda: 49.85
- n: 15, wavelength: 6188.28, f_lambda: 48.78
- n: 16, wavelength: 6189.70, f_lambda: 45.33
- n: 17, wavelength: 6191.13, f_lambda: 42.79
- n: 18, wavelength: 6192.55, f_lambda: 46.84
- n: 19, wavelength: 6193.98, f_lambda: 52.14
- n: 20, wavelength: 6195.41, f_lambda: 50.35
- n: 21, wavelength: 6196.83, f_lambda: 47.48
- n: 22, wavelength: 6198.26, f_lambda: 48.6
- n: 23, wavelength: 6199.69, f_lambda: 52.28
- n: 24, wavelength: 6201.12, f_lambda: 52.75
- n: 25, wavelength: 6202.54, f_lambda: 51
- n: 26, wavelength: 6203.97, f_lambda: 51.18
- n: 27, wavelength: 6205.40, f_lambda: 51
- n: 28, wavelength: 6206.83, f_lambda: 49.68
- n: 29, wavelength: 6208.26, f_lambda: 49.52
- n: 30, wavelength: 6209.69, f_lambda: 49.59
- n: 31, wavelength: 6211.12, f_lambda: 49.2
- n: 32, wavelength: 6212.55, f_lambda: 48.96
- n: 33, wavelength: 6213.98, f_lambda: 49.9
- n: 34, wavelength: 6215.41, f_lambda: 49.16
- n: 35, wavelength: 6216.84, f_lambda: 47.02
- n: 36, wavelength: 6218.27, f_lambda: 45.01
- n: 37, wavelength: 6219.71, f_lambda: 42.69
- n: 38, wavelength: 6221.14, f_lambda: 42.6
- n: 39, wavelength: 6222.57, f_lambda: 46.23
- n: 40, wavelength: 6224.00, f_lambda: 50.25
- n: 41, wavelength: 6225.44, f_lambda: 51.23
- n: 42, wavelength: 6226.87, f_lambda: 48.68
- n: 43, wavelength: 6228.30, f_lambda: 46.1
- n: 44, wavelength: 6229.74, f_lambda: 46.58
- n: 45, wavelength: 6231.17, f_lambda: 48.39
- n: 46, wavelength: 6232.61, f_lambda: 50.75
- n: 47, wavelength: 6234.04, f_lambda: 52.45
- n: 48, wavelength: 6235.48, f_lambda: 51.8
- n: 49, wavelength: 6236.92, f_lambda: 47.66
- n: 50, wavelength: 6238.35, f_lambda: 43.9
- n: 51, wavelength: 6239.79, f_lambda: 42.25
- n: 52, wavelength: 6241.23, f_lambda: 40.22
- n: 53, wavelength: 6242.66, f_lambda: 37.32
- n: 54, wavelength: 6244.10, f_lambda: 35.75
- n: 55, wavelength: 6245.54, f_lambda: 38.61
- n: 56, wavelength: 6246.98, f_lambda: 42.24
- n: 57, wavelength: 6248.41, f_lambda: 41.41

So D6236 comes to 49.3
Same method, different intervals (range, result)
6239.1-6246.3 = 38.8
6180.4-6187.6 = 46.3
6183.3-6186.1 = 49.3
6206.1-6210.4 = 49.6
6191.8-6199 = 49.1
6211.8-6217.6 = 48.8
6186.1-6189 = 49.4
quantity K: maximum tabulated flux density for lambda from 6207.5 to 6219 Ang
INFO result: 49.9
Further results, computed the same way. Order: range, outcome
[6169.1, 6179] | 51.16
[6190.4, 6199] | 52.14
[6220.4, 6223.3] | 46.23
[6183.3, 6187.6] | 50.15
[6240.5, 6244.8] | 40.22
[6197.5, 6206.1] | 52.75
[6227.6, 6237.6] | 52.45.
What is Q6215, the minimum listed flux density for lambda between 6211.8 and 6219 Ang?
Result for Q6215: 45.01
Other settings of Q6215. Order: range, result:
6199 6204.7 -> 51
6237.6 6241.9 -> 40.22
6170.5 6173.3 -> 50.93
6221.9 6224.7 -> 46.23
